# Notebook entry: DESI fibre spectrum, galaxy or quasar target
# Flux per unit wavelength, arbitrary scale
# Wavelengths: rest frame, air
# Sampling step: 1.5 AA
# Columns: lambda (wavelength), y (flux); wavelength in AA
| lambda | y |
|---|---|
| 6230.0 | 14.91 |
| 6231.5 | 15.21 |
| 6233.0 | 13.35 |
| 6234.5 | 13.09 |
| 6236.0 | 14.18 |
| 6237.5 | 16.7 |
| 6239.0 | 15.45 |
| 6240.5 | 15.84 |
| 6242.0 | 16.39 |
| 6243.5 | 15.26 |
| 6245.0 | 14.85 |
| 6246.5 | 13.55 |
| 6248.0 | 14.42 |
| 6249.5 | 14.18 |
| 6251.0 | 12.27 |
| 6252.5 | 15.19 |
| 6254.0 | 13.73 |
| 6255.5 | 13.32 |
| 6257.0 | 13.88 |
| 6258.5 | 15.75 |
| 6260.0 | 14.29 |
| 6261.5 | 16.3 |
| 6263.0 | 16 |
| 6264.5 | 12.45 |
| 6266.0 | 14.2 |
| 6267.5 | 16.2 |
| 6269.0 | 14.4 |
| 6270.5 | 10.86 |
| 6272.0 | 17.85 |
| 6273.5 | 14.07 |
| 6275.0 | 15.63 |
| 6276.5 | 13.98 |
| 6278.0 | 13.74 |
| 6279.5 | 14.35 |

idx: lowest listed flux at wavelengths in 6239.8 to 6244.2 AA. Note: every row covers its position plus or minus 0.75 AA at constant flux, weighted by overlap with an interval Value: 15.26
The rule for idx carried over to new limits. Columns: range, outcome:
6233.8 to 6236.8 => 13.09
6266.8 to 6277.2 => 10.86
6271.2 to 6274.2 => 14.07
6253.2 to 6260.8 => 13.32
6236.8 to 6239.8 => 15.45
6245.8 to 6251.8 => 12.27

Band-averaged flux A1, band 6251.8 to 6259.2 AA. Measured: 14.4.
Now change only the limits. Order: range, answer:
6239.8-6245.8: 15.6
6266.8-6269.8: 15.2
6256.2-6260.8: 14.6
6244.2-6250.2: 14.3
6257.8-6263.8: 15.6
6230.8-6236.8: 14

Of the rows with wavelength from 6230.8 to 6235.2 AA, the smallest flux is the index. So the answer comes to 13.09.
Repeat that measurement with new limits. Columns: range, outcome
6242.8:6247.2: 13.55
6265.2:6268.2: 14.2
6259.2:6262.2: 14.29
